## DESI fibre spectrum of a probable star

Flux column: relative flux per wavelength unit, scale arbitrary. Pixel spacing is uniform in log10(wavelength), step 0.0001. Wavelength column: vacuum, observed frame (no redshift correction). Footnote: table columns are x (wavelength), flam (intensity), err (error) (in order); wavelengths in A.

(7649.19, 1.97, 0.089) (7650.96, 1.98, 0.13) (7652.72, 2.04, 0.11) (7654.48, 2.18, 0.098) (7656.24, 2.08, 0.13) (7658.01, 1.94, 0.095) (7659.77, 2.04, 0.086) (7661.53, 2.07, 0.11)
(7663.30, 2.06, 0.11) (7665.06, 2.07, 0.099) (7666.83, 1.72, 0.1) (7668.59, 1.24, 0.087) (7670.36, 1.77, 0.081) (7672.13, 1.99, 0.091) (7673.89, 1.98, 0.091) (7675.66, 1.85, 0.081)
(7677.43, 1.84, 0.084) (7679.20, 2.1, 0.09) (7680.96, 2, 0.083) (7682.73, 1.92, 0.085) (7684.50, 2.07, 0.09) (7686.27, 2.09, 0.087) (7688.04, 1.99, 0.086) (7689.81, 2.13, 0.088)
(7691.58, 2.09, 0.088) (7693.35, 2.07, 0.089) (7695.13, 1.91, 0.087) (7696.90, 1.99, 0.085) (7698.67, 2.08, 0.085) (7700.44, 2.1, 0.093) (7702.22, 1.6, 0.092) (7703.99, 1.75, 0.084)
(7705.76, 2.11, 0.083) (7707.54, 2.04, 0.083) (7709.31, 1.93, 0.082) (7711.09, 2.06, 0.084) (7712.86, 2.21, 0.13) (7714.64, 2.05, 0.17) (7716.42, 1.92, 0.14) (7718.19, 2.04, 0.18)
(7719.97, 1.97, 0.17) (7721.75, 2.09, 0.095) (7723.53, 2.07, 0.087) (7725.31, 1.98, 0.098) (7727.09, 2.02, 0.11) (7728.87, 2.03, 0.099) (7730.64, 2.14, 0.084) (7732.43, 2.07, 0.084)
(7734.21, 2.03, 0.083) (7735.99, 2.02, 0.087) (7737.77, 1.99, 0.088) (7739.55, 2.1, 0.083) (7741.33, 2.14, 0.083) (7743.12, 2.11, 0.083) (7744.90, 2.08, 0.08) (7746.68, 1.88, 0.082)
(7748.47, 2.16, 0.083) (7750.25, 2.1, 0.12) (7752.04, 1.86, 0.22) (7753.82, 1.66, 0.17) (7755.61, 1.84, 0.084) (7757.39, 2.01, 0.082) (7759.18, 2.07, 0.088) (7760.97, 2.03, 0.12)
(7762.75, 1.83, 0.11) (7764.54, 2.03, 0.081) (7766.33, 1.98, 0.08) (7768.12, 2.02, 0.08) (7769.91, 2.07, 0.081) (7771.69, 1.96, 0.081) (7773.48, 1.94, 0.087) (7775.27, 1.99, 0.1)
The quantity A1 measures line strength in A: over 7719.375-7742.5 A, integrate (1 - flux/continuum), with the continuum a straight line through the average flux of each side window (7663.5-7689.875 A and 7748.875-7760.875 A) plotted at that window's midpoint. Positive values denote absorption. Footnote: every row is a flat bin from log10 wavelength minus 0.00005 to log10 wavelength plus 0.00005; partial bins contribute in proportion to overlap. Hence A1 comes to -1.4 A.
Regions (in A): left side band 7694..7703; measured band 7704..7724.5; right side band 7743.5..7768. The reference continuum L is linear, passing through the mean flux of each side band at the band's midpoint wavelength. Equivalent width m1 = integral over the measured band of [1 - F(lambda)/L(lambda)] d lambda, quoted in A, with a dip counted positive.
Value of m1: -0.9 A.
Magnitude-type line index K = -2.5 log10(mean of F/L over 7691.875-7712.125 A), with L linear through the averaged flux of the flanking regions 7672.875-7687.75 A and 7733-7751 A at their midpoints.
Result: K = 0.02 mag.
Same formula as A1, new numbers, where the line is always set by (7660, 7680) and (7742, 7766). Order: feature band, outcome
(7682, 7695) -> -1.0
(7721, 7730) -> -0.4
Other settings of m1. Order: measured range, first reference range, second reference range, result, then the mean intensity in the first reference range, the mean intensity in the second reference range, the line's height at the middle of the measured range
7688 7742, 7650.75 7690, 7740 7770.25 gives -1.3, 1.96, 1.99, 1.98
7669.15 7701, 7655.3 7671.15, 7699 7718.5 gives -0.9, 1.89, 1.98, 1.93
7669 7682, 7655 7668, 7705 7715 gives 0.7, 1.99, 2.07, 2.01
